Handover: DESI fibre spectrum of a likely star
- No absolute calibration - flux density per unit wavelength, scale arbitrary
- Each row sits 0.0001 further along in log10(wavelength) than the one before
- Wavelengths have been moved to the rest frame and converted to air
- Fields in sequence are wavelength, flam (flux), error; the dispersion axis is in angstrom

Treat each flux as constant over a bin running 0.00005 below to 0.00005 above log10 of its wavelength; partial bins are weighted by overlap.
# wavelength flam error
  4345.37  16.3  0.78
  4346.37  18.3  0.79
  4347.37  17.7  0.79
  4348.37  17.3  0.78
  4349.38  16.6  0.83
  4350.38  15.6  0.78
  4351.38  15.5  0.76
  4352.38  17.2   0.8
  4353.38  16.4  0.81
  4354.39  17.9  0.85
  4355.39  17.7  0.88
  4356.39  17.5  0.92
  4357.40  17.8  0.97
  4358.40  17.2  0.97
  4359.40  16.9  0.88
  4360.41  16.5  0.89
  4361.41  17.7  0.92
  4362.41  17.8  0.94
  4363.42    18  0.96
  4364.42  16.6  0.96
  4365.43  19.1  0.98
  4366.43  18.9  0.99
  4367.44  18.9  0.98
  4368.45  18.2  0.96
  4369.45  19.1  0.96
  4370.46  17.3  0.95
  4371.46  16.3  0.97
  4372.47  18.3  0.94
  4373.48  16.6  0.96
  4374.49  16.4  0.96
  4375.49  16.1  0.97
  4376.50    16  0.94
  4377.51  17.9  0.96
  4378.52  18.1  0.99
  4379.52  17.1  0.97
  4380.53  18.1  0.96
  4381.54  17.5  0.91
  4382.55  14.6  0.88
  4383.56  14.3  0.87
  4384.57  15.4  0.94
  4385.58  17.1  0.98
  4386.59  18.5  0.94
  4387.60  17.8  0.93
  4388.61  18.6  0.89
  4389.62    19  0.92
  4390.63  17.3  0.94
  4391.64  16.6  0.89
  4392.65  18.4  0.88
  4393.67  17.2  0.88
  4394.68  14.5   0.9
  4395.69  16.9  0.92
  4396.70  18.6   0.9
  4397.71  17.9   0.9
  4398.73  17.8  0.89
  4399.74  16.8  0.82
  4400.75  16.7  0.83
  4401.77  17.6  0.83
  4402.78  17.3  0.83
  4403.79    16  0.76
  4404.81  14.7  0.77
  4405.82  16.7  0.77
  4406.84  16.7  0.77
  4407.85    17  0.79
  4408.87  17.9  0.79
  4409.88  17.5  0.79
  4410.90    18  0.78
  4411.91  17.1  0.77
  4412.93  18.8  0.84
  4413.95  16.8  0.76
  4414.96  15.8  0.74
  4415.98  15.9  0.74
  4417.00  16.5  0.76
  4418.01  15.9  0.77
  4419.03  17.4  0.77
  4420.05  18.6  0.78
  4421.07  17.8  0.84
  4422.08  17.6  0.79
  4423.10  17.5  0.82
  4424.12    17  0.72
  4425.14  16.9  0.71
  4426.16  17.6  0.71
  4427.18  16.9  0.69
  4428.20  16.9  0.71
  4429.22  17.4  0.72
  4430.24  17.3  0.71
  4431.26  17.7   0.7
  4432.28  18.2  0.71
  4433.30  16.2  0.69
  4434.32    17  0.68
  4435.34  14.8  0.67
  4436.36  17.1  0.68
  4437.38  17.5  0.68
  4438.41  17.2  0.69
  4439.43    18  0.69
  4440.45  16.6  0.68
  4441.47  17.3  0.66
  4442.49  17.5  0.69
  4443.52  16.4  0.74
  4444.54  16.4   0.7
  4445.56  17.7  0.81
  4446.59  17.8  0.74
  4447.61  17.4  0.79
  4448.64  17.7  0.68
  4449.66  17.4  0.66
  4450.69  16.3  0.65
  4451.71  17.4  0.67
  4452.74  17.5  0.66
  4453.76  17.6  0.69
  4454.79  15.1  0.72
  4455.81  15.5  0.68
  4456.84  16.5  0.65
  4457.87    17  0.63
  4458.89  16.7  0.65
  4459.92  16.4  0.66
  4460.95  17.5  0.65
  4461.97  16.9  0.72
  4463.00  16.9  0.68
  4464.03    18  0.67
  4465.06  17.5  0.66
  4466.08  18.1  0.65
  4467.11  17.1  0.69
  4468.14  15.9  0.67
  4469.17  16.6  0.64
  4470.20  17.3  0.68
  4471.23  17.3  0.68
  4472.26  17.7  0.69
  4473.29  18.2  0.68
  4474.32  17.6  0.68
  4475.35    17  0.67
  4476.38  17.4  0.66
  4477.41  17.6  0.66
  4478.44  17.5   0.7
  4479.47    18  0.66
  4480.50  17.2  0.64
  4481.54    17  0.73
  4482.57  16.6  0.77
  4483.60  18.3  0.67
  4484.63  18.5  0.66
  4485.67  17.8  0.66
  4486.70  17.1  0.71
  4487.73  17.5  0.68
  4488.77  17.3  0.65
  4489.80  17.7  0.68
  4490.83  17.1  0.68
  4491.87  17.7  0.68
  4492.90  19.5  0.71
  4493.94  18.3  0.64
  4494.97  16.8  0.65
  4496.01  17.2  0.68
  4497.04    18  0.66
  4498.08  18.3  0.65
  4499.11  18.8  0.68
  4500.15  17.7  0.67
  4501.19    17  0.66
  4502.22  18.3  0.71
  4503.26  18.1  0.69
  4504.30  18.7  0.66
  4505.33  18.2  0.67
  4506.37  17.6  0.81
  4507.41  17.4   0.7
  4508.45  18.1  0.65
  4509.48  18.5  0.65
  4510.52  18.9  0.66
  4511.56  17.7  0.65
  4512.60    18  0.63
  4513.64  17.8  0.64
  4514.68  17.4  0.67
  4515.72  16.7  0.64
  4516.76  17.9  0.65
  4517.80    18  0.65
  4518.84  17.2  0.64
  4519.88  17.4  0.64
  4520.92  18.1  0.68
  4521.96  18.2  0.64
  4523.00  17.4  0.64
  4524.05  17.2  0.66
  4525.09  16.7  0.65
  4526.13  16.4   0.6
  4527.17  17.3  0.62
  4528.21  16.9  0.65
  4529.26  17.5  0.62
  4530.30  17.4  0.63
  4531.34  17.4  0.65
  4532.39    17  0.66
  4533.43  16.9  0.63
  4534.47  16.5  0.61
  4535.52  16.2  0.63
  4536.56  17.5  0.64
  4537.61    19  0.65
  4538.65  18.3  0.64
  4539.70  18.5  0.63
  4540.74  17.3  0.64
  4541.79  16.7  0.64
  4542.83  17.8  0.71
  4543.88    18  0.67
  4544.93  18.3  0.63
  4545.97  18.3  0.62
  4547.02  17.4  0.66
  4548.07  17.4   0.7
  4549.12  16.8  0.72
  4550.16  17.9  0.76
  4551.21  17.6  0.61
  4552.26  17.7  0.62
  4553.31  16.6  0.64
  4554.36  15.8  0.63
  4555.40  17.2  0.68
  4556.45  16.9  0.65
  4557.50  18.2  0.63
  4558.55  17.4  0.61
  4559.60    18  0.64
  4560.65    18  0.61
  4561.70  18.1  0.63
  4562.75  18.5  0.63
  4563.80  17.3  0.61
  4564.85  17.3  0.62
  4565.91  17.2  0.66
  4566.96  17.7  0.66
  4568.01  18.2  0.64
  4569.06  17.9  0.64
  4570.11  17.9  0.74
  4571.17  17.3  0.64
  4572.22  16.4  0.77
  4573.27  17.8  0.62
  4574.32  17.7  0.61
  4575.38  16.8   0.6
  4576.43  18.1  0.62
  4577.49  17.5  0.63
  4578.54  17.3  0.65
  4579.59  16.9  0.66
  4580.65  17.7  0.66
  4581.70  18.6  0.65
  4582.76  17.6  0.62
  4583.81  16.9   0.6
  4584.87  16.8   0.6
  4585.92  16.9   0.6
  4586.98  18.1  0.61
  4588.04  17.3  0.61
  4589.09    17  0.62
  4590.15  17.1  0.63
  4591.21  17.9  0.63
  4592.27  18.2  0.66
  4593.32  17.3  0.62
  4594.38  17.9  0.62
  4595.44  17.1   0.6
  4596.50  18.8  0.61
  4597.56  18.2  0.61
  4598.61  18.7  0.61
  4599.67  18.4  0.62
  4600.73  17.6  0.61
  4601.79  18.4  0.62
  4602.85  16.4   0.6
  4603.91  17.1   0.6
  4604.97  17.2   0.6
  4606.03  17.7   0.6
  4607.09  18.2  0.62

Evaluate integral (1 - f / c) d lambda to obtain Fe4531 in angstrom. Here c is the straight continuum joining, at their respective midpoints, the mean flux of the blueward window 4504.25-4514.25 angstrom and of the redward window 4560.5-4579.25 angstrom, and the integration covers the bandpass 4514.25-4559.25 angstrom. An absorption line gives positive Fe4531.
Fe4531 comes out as 1.1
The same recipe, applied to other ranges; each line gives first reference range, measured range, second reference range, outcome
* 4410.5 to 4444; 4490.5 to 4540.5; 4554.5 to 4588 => -0.9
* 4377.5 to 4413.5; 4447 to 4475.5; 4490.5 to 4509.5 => 0.9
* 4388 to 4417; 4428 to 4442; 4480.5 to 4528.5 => 0.2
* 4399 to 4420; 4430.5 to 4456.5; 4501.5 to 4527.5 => 0.2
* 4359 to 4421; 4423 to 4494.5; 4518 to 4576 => 0.3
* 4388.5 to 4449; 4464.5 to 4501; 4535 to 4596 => -0.5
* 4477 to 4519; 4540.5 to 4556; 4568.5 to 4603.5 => 0.3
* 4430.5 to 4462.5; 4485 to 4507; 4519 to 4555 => -0.8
